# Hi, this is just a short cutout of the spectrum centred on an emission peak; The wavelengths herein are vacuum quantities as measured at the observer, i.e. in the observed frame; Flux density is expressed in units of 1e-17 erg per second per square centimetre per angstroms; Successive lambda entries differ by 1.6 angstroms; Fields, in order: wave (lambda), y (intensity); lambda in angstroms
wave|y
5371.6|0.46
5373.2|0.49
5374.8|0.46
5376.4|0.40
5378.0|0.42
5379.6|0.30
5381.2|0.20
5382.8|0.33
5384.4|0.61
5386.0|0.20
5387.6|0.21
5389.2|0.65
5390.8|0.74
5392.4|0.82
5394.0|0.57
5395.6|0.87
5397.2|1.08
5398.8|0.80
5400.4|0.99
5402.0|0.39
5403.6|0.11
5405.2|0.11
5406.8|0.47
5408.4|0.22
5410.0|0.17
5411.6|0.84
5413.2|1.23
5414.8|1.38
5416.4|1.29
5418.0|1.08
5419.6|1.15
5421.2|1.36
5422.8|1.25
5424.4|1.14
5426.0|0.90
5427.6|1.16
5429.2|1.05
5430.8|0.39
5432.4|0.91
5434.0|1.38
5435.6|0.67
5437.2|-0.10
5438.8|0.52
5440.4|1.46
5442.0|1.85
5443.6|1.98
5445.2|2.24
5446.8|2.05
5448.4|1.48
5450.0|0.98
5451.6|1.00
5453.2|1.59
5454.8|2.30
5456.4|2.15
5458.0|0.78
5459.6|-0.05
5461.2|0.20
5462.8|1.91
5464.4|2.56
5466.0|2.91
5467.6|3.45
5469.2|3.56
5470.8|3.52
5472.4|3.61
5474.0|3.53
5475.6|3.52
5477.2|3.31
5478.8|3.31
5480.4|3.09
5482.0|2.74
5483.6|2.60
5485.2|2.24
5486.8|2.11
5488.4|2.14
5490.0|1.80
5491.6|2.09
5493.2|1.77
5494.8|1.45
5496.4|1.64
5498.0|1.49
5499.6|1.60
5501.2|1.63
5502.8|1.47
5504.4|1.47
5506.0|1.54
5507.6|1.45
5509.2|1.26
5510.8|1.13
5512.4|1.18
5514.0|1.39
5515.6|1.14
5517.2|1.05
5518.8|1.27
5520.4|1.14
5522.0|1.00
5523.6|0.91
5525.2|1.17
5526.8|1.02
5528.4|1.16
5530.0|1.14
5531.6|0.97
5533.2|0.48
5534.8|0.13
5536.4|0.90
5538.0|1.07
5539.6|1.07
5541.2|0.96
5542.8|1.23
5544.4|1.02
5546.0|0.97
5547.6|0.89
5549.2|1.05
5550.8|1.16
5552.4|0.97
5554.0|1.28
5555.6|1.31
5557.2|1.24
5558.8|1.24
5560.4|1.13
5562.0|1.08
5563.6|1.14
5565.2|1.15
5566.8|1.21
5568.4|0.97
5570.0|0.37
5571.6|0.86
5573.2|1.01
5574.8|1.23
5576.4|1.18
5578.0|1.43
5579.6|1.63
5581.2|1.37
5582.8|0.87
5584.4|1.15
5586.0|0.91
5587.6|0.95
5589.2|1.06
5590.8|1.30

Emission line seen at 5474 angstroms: Lyman alpha 1216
